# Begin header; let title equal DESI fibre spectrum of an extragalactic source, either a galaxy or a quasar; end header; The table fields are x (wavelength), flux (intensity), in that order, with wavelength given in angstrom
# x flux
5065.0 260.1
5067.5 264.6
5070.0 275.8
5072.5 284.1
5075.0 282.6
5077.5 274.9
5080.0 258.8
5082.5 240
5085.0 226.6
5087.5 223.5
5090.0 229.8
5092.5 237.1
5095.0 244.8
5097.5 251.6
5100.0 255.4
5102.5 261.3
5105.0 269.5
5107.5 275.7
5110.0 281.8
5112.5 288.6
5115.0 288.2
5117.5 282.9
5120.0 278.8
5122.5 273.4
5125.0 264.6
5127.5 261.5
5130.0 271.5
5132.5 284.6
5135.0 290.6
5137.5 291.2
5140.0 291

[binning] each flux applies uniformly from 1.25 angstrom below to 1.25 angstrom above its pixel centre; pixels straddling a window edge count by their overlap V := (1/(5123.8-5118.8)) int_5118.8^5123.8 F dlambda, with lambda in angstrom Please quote 276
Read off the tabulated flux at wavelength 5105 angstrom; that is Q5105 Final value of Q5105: 269.5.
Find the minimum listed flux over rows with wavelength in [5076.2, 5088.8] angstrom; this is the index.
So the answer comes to 223.5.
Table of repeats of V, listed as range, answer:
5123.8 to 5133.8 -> 271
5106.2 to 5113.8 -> 282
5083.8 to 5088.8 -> 225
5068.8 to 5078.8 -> 279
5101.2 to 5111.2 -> 272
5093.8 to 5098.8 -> 248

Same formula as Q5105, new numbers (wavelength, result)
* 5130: 271.5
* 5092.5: 237.1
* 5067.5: 264.6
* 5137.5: 291.2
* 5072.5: 284.1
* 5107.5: 275.7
